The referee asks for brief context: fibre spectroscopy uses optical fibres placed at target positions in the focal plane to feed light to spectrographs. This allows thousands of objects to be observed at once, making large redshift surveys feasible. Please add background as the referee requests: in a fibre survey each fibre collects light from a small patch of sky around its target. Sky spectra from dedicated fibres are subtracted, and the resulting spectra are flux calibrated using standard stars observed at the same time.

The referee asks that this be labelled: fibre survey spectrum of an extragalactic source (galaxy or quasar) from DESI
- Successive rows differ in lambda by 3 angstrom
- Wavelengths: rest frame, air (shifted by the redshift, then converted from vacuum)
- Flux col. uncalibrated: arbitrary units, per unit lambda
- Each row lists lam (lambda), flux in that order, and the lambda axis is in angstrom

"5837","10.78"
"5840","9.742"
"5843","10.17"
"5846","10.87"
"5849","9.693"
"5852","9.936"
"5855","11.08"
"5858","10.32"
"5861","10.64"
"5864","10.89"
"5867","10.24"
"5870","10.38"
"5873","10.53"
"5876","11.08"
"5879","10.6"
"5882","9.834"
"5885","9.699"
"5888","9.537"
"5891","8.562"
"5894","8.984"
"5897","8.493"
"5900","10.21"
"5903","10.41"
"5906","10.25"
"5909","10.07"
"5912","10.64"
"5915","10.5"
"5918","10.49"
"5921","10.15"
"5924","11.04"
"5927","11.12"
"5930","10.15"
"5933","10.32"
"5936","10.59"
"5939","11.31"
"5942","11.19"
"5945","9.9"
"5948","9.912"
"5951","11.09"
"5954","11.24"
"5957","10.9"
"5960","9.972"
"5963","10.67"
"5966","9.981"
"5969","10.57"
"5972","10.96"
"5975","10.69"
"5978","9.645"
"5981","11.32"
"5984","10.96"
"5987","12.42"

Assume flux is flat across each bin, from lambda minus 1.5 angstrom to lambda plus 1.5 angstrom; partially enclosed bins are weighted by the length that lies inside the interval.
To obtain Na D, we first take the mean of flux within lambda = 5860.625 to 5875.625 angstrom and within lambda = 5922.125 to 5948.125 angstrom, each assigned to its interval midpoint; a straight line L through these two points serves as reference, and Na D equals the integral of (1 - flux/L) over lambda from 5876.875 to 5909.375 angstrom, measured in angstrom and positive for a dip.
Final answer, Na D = 2.7 angstrom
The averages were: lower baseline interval 10.6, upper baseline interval 10.6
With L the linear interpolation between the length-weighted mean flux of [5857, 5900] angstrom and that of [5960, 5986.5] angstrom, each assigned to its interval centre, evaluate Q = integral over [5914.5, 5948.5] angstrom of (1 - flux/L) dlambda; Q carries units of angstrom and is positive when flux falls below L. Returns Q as -0.75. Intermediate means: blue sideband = 9.99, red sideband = 10.6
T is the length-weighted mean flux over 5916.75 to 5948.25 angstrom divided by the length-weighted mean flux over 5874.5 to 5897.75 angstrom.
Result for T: 1.1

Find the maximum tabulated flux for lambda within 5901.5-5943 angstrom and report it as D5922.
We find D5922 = 11.31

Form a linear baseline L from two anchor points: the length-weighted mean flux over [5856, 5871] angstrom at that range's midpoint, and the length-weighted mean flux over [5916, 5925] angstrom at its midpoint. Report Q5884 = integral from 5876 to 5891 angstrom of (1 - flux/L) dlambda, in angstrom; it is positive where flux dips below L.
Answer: 0.89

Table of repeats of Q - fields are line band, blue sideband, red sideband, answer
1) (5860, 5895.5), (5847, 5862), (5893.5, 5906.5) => -0.2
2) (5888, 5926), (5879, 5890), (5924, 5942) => 1.0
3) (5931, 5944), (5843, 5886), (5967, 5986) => -0.2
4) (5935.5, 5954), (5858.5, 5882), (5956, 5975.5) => -0.3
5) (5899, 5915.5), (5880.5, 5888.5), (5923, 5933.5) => -0.2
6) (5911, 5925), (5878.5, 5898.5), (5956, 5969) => -1.1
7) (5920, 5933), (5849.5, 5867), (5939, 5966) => 0.0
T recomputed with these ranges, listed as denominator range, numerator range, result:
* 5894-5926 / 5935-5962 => 1.05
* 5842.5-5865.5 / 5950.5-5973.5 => 1.02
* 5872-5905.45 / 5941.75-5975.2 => 1.08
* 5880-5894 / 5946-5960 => 1.13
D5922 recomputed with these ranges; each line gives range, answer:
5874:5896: 11.08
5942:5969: 11.24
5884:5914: 10.64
